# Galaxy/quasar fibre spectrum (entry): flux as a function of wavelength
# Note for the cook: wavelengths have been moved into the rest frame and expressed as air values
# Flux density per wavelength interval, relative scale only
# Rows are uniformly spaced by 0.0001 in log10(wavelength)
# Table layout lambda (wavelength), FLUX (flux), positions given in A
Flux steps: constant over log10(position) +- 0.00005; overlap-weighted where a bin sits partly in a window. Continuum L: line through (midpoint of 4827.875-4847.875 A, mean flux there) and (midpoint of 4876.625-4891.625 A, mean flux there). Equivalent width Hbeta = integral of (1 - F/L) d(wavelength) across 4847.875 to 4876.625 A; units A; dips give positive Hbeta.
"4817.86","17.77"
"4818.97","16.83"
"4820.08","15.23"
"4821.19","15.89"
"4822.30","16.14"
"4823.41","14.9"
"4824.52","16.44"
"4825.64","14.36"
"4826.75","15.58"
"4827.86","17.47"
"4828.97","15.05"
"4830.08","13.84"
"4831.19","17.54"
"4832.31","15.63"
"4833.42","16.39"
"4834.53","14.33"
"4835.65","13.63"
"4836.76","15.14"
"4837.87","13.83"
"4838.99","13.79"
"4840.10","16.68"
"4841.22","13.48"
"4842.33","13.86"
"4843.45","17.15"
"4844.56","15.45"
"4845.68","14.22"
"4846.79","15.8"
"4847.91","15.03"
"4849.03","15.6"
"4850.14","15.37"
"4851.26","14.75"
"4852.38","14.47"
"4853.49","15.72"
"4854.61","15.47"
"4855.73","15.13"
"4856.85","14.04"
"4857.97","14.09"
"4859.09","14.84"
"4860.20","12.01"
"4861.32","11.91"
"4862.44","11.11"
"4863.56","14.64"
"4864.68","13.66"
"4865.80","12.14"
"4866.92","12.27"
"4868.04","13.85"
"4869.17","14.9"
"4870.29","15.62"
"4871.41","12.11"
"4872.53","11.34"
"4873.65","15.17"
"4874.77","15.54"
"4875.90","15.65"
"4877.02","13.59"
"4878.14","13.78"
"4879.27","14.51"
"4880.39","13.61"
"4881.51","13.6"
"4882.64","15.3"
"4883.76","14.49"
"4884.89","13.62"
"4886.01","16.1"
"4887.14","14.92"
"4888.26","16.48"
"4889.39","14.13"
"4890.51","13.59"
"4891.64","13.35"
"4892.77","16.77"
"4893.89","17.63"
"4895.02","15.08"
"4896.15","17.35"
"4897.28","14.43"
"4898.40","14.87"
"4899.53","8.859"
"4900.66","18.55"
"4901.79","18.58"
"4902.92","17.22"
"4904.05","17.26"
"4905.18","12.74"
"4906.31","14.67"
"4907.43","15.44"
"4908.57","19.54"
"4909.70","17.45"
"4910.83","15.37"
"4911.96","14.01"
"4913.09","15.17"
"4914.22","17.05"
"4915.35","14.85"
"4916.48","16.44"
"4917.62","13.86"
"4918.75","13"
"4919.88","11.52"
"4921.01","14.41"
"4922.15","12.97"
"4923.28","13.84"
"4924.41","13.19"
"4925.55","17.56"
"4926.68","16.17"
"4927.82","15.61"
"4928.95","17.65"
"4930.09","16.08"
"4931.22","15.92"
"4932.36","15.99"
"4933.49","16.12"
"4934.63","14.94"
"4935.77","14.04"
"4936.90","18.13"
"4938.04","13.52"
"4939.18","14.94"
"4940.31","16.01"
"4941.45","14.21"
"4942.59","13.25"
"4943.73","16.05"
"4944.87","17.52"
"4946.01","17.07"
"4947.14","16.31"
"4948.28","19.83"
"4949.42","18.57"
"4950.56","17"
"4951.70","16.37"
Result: 1.31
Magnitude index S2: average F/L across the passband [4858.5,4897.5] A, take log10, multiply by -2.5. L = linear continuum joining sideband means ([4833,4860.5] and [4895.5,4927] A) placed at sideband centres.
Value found 0.06 mag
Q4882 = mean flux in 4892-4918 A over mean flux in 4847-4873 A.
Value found 1.13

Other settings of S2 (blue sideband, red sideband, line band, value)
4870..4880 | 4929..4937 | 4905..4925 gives 0.037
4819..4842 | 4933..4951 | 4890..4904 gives 0.012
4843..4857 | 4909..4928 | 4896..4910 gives -0.063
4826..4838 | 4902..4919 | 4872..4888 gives 0.084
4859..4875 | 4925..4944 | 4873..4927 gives -0.045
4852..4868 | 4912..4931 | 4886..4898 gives -0.077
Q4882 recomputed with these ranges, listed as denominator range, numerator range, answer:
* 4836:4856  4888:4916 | 1.04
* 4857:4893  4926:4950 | 1.15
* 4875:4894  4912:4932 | 1.02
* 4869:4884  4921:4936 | 1.08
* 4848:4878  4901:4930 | 1.10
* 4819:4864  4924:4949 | 1.07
